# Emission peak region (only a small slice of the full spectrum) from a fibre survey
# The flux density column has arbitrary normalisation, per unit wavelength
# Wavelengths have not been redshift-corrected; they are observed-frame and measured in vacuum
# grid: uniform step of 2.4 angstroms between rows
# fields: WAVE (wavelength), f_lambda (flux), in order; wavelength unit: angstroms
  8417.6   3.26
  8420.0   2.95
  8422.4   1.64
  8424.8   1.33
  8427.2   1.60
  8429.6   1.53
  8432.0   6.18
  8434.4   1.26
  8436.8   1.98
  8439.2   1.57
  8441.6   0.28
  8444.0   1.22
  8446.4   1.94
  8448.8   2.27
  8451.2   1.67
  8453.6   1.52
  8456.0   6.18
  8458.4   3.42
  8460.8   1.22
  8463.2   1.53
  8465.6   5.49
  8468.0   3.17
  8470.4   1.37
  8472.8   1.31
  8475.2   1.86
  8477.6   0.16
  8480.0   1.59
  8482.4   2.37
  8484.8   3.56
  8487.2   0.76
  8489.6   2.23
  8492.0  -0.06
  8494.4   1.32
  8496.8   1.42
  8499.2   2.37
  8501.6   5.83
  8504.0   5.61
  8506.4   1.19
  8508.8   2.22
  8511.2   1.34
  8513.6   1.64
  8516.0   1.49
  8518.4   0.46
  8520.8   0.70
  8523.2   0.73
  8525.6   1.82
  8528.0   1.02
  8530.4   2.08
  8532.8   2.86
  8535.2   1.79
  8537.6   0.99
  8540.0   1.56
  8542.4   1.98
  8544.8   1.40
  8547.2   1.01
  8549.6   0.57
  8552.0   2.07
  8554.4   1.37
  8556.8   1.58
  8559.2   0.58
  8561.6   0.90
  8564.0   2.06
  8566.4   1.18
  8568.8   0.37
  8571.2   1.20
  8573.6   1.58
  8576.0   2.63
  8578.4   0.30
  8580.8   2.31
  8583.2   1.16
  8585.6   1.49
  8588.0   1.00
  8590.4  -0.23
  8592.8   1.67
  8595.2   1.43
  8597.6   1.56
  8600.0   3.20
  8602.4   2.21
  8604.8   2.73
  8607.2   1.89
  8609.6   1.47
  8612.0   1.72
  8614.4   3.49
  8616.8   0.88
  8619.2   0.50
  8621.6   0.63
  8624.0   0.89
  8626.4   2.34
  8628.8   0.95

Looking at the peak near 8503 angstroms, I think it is H-gamma 4340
